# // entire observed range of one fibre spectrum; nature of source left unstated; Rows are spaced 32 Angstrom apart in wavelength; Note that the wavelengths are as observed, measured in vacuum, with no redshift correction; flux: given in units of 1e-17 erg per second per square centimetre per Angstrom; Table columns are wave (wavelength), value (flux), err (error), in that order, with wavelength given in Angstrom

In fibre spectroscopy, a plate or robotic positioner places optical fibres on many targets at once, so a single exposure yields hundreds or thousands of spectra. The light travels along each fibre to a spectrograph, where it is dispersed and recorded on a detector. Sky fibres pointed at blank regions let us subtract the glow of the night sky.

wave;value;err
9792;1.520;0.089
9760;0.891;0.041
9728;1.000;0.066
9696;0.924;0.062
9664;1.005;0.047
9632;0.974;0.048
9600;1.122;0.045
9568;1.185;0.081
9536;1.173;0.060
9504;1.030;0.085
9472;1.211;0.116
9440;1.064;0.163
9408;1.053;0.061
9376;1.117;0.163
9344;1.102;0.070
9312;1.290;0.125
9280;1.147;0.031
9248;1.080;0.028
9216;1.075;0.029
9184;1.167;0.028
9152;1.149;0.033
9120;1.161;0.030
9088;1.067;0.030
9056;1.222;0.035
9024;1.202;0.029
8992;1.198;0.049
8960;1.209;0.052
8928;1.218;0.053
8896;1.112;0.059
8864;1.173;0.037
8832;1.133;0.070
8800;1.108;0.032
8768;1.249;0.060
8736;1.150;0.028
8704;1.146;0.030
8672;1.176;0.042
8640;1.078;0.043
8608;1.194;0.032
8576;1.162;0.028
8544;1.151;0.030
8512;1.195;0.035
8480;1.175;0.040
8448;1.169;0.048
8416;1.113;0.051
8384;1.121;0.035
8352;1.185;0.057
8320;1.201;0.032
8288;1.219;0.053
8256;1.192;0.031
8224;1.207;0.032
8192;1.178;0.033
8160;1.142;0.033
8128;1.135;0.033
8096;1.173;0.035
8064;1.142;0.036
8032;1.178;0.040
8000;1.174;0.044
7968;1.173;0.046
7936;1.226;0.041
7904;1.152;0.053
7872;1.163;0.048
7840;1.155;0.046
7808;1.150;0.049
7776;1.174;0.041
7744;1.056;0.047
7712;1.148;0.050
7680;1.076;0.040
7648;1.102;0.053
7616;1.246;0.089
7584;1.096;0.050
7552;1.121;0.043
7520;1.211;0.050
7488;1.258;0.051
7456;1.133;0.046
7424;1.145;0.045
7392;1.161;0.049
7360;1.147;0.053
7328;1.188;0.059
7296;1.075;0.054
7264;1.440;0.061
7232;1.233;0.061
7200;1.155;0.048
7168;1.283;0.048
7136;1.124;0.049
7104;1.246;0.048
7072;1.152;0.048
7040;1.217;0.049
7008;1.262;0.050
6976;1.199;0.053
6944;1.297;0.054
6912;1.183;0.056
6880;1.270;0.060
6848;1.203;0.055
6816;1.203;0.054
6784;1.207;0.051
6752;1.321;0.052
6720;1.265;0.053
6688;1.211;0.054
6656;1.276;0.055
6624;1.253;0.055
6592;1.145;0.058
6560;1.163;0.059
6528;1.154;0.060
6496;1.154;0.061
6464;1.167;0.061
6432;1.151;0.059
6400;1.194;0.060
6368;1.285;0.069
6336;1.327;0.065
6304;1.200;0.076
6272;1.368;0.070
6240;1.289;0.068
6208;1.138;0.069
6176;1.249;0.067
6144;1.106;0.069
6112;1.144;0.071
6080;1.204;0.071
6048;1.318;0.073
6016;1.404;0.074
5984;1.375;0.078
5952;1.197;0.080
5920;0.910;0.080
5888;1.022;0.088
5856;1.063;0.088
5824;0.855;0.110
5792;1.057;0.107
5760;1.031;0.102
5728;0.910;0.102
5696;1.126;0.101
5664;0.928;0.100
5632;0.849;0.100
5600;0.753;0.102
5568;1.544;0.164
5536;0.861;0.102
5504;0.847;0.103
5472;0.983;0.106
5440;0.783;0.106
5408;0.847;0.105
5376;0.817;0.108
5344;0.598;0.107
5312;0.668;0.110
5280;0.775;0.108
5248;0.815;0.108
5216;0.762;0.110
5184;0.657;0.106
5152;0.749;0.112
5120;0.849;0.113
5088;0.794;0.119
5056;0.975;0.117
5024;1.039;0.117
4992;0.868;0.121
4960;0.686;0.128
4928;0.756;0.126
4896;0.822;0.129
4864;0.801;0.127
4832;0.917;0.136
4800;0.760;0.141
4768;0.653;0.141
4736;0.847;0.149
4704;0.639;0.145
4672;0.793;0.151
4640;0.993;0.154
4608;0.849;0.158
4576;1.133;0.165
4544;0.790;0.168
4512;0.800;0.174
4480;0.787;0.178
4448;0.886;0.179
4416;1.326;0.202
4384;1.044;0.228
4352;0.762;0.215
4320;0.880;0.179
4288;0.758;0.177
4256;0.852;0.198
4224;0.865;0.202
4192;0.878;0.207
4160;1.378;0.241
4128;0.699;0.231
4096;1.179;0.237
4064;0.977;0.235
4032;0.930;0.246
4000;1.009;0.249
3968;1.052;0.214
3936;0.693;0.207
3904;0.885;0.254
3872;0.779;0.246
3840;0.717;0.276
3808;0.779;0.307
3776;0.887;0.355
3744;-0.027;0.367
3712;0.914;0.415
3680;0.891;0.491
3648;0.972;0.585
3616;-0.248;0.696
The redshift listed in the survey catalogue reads 0.50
